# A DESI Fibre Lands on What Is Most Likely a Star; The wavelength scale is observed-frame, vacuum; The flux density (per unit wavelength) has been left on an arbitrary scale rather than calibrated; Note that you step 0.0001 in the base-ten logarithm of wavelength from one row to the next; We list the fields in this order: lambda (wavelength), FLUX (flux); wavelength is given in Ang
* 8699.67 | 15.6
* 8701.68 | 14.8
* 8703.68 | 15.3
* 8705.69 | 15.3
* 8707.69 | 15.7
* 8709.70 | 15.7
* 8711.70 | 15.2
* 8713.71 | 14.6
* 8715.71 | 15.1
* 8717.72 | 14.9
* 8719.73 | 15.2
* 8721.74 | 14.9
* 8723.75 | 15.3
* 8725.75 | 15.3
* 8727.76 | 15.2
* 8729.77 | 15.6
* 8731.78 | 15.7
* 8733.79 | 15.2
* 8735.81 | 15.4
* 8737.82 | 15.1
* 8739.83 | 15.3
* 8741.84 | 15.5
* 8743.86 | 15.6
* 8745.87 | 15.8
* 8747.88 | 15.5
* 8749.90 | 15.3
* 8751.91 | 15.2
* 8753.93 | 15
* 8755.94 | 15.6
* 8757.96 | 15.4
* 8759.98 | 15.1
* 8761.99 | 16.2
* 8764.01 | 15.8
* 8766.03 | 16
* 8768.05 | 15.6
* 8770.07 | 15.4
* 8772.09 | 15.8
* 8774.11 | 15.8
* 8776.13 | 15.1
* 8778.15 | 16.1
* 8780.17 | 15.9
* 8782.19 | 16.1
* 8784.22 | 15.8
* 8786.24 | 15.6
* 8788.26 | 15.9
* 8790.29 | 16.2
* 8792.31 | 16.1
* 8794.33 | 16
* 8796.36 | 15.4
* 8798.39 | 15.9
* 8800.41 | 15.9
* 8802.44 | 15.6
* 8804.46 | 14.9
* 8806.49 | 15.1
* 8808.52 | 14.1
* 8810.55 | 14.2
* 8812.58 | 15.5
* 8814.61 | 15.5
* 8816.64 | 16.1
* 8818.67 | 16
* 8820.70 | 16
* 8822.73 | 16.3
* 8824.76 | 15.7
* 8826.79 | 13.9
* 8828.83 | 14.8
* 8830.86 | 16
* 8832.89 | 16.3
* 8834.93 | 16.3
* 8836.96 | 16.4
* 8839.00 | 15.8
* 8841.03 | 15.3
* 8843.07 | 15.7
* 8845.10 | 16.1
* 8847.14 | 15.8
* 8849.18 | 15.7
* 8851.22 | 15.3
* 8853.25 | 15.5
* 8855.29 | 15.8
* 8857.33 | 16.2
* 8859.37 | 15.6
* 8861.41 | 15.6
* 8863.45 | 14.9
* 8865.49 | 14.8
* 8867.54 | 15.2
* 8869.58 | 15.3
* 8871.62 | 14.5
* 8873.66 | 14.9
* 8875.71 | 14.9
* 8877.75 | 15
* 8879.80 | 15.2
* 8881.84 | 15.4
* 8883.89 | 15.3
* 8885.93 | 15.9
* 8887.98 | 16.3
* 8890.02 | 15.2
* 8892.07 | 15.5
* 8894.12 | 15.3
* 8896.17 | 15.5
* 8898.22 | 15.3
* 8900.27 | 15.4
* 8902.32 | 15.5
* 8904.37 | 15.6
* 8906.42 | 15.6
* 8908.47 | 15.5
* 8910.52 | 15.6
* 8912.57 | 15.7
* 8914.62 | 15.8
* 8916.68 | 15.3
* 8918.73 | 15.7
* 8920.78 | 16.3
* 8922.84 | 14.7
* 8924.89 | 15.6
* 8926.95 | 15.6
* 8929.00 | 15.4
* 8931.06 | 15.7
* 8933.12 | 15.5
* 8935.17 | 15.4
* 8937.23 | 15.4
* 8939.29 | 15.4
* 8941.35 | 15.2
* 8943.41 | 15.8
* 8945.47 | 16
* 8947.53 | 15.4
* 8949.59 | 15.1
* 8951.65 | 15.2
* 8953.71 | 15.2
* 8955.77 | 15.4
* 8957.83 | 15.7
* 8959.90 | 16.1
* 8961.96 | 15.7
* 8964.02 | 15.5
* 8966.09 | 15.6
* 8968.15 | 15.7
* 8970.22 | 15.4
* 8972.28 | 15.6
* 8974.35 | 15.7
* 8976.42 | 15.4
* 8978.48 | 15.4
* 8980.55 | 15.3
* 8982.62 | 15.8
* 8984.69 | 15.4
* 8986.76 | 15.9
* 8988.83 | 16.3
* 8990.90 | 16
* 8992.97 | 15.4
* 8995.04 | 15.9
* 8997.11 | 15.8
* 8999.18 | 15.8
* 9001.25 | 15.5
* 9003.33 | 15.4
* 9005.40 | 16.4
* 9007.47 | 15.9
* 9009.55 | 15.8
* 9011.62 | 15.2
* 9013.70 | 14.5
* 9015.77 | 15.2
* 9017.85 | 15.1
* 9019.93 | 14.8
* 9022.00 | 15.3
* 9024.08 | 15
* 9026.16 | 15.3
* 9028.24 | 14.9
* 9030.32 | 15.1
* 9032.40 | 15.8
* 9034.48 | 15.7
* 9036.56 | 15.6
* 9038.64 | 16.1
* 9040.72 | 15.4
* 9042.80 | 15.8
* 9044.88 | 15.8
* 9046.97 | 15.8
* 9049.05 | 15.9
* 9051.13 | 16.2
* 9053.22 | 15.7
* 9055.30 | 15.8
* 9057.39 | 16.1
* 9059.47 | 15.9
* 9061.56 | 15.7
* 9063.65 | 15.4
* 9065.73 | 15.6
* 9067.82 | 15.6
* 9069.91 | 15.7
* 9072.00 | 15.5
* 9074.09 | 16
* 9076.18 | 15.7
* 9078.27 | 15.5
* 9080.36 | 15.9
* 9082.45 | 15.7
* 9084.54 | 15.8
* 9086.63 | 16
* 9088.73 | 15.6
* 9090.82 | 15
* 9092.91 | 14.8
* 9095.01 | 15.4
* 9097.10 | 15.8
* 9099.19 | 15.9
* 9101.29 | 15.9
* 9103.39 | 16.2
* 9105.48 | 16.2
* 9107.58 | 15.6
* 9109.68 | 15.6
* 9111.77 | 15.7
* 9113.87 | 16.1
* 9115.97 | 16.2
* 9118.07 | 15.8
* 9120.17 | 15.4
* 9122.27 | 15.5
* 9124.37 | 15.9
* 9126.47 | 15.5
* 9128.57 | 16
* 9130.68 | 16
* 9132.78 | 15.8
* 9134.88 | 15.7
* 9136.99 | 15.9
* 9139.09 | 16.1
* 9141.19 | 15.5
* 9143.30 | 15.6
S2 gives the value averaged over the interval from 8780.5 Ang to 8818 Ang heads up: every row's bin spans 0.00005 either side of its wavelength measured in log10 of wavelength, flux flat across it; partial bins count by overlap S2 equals 15.6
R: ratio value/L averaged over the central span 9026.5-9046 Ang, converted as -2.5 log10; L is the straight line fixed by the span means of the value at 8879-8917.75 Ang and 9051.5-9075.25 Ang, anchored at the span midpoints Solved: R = 0.01 mag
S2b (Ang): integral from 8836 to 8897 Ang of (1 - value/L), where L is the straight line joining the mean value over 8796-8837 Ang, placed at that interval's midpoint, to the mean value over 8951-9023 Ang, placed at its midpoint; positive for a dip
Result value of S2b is 0.2 Ang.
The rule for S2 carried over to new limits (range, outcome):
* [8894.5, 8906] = 15.5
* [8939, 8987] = 15.5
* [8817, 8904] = 15.5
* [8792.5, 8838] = 15.6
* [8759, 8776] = 15.7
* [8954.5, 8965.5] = 15.7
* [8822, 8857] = 15.7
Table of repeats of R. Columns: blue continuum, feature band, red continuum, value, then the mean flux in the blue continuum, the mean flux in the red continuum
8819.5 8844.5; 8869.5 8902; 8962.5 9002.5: 0.027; 15.7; 15.7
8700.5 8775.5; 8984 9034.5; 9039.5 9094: 0.010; 15.4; 15.7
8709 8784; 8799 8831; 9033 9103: 0.012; 15.4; 15.7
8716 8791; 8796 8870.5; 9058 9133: 0.003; 15.5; 15.7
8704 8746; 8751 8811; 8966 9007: -0.013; 15.3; 15.7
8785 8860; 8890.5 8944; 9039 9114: 0.012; 15.6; 15.7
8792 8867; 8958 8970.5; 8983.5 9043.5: -0.010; 15.6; 15.5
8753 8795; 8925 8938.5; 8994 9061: 0.010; 15.7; 15.6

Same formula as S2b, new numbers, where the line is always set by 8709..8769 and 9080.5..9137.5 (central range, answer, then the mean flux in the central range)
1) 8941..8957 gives 0.2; 15.4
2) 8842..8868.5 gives -0.1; 15.6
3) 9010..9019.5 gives 0.4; 15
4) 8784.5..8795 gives -0.4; 16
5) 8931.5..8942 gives 0.1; 15.4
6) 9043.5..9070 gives -0.2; 15.8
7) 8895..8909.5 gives 0.0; 15.5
